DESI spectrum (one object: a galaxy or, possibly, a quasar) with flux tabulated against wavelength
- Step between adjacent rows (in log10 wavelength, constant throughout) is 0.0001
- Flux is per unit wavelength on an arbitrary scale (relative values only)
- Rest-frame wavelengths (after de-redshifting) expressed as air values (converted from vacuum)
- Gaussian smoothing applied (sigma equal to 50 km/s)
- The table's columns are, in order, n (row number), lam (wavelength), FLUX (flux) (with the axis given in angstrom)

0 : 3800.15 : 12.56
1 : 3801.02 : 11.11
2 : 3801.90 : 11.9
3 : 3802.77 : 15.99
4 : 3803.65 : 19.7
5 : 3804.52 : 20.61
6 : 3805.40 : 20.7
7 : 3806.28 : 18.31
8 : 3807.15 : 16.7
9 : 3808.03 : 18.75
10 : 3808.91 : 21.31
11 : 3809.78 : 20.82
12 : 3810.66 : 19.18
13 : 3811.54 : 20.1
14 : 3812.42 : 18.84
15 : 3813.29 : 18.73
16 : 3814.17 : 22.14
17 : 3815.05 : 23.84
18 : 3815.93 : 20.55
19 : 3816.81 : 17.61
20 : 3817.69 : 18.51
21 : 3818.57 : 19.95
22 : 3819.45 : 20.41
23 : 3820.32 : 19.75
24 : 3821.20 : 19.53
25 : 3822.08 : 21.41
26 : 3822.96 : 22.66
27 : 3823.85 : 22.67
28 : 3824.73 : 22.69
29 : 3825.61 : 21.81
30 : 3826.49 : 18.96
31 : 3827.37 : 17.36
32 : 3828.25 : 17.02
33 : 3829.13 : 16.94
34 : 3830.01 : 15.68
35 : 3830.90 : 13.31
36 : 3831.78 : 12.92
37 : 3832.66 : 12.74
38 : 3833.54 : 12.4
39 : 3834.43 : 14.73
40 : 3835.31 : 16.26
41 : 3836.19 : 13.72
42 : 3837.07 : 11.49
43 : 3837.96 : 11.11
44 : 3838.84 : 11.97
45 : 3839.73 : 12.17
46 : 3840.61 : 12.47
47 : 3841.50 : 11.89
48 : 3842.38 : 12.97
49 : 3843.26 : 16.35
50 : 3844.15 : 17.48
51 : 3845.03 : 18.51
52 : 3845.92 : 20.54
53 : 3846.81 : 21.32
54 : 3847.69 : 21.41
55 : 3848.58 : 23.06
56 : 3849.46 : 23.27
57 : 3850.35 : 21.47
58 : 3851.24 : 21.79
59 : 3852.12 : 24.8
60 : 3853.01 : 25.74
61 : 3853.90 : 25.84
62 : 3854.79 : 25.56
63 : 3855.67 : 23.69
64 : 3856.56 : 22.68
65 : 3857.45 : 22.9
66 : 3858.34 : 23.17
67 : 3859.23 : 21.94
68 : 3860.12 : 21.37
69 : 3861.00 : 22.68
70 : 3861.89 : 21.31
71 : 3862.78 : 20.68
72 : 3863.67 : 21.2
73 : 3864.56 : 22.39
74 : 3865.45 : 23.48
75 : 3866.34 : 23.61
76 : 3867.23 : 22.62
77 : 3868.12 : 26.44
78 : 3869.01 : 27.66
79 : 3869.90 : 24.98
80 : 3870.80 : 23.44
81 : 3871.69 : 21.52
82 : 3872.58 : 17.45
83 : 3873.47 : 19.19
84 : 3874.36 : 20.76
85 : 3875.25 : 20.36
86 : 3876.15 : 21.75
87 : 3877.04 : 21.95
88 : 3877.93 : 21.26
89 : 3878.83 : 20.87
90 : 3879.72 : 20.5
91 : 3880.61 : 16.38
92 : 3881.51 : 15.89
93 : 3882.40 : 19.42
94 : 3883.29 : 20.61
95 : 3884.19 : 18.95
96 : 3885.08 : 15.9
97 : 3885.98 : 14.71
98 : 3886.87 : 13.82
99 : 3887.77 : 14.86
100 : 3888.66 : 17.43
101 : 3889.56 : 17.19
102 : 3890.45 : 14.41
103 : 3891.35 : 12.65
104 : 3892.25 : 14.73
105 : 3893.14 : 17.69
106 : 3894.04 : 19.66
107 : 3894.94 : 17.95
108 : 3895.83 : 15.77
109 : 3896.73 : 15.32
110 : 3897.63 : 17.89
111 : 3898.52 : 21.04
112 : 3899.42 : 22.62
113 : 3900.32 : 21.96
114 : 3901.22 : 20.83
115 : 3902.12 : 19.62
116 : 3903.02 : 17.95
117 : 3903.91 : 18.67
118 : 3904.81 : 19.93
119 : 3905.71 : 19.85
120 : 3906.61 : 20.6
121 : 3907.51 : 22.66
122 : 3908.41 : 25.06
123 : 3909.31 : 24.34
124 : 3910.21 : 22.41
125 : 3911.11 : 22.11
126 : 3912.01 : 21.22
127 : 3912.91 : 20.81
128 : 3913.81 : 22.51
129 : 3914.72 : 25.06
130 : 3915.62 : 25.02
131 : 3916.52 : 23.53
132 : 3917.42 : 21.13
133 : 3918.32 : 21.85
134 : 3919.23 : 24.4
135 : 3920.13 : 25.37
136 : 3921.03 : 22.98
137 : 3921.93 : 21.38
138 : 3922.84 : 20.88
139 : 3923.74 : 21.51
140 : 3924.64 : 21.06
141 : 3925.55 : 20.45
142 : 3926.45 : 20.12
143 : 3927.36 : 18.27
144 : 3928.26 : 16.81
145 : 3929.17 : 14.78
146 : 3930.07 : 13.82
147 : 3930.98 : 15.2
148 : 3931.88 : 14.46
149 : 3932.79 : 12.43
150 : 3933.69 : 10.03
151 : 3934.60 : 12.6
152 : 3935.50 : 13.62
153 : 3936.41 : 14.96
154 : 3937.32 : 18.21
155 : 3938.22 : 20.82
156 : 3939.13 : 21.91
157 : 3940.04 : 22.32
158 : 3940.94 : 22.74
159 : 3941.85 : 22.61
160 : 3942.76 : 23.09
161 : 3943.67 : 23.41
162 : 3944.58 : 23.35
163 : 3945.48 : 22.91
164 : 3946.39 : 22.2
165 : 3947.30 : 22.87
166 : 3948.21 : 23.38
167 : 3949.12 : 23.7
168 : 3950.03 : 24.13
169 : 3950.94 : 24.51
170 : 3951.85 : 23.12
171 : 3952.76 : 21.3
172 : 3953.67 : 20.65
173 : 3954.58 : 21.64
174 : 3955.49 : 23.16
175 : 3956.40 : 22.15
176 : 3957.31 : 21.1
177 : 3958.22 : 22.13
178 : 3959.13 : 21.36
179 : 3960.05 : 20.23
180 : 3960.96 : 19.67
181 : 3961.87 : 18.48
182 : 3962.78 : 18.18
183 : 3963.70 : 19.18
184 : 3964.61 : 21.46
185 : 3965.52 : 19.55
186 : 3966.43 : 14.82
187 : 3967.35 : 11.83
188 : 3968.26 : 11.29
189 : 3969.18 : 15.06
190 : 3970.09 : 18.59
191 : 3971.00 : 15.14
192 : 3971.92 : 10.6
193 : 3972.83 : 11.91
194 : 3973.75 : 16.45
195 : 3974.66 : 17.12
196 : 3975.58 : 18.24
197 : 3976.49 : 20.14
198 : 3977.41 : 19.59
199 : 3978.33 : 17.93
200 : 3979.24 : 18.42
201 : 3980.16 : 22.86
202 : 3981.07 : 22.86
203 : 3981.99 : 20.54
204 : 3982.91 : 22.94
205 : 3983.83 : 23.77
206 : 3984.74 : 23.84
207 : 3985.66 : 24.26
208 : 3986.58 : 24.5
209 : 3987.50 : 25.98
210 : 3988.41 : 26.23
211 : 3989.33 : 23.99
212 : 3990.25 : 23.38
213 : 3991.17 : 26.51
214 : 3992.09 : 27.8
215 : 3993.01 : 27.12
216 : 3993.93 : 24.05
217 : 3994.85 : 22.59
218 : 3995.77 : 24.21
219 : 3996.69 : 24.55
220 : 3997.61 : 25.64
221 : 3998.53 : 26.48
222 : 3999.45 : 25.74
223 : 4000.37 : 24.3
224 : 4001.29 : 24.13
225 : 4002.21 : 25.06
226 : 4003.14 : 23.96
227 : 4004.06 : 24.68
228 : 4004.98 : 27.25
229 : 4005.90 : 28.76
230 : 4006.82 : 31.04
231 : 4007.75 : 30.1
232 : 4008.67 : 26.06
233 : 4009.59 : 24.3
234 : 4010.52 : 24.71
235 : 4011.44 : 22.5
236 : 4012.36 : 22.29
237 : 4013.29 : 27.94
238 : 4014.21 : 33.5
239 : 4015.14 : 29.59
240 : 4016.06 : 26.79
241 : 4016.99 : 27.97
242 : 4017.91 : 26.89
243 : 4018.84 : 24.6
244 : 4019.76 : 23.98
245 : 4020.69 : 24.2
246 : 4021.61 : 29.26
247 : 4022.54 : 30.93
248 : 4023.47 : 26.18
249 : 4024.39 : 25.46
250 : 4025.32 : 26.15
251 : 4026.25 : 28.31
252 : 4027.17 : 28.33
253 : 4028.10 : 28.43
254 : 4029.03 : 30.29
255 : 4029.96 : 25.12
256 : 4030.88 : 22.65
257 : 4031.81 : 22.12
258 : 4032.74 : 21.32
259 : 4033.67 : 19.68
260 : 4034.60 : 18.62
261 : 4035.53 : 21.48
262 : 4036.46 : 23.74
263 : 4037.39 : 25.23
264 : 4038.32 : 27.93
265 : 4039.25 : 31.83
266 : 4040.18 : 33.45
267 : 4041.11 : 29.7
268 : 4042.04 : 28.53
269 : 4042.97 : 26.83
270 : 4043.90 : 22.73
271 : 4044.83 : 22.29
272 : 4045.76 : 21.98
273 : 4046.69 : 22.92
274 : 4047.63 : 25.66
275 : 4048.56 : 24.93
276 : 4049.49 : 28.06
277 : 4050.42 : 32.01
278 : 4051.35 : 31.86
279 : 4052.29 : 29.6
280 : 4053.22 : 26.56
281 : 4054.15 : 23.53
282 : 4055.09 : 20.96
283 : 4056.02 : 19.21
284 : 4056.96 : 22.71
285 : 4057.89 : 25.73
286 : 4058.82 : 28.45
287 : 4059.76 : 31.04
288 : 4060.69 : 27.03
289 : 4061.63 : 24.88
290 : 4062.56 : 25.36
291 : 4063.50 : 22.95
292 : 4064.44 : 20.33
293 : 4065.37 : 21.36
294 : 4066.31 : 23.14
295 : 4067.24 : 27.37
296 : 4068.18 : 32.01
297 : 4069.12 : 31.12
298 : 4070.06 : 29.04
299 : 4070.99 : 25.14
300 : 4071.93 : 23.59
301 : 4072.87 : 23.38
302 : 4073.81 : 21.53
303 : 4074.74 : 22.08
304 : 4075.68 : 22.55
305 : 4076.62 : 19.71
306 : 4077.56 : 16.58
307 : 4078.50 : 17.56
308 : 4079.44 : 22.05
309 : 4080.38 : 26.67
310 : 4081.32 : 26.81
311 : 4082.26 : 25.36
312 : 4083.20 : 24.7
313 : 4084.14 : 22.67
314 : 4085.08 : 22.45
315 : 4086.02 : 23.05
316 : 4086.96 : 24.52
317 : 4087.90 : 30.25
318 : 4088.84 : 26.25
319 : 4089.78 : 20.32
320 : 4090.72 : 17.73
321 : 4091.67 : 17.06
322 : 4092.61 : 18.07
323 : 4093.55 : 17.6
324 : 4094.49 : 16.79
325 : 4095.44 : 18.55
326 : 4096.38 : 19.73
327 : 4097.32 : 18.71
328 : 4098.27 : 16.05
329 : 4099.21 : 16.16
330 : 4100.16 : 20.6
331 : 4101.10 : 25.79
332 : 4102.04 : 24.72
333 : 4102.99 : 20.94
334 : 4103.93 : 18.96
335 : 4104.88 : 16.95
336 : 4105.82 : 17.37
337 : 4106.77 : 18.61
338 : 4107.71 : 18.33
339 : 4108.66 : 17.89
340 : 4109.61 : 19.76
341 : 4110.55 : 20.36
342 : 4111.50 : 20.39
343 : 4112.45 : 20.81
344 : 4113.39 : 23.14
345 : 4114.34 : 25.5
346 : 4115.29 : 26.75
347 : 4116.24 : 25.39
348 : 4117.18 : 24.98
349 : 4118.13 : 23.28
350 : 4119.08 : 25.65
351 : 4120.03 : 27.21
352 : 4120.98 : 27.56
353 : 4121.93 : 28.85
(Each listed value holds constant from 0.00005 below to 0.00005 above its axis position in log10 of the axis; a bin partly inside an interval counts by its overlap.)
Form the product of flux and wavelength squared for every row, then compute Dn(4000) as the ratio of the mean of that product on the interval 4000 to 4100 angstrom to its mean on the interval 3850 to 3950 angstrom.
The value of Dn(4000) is 1.3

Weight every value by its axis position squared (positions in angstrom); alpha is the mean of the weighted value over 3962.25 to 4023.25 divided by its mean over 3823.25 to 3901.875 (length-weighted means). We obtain 1.29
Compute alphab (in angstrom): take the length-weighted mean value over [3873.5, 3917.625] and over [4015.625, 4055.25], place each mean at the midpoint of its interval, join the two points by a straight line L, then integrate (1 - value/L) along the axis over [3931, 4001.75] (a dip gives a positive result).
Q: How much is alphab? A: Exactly 6.6 angstrom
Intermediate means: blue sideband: 19.5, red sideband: 26.1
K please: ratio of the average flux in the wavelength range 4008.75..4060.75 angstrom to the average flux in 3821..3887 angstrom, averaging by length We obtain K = 1.33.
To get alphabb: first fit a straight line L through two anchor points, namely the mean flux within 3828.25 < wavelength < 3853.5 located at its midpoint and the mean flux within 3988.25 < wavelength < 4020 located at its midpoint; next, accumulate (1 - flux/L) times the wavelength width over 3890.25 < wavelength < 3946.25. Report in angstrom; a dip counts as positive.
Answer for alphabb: 3.53 angstrom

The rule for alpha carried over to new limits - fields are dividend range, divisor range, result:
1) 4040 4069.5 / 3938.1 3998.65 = 1.27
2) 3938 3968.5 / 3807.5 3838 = 1.24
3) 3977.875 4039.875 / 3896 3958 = 1.28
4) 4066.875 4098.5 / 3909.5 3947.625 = 1.21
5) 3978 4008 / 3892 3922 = 1.23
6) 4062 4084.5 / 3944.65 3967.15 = 1.19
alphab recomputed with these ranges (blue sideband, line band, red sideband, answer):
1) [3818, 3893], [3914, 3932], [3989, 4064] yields 1.1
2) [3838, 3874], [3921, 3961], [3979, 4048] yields 5.7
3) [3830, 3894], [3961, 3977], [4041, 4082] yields 4.1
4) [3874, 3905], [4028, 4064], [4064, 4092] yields -4.5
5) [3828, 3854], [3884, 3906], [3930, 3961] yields 1.2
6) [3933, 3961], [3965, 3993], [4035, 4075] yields 3.0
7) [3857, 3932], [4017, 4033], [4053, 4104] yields -3.0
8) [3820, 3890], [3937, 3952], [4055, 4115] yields -1.6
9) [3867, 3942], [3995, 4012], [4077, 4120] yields -4.3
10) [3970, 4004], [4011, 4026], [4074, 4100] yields -3.3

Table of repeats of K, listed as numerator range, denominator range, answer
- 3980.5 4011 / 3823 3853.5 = 1.45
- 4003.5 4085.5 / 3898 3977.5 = 1.28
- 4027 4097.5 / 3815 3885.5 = 1.23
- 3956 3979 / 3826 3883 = 0.91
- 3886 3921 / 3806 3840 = 1.12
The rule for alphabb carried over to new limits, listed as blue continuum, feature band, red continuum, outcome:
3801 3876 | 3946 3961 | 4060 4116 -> -1.1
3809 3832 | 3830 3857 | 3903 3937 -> 2.4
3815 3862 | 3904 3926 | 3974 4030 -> -0.5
